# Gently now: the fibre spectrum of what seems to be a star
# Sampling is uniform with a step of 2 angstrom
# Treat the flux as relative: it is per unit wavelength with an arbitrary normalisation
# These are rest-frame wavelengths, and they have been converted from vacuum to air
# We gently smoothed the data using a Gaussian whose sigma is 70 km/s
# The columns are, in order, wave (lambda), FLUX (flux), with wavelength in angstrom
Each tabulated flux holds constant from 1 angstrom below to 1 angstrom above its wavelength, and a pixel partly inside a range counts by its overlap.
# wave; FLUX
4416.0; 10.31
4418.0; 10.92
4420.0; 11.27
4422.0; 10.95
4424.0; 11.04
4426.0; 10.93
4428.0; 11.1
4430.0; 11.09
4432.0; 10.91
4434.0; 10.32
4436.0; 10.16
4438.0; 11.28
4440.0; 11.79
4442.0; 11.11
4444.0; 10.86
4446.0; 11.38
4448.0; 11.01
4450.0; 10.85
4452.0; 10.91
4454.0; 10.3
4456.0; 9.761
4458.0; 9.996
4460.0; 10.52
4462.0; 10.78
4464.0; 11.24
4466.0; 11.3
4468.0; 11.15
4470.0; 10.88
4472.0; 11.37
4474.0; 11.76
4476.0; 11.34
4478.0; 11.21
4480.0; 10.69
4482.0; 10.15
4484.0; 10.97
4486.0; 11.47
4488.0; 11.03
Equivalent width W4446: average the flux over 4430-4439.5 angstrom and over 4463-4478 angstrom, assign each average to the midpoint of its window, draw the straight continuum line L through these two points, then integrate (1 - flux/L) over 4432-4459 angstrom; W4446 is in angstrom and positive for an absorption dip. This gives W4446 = 0.4 angstrom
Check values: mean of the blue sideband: 10.8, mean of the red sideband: 11.3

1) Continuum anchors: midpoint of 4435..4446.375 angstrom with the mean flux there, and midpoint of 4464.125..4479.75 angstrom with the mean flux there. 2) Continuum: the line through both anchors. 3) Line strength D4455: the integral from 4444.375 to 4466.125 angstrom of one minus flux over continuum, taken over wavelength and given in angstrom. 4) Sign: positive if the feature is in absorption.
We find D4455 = 0.9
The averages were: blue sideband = 11.1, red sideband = 11.3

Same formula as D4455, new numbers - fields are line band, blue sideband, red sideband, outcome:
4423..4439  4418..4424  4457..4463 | 0.07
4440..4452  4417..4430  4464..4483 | -0.03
